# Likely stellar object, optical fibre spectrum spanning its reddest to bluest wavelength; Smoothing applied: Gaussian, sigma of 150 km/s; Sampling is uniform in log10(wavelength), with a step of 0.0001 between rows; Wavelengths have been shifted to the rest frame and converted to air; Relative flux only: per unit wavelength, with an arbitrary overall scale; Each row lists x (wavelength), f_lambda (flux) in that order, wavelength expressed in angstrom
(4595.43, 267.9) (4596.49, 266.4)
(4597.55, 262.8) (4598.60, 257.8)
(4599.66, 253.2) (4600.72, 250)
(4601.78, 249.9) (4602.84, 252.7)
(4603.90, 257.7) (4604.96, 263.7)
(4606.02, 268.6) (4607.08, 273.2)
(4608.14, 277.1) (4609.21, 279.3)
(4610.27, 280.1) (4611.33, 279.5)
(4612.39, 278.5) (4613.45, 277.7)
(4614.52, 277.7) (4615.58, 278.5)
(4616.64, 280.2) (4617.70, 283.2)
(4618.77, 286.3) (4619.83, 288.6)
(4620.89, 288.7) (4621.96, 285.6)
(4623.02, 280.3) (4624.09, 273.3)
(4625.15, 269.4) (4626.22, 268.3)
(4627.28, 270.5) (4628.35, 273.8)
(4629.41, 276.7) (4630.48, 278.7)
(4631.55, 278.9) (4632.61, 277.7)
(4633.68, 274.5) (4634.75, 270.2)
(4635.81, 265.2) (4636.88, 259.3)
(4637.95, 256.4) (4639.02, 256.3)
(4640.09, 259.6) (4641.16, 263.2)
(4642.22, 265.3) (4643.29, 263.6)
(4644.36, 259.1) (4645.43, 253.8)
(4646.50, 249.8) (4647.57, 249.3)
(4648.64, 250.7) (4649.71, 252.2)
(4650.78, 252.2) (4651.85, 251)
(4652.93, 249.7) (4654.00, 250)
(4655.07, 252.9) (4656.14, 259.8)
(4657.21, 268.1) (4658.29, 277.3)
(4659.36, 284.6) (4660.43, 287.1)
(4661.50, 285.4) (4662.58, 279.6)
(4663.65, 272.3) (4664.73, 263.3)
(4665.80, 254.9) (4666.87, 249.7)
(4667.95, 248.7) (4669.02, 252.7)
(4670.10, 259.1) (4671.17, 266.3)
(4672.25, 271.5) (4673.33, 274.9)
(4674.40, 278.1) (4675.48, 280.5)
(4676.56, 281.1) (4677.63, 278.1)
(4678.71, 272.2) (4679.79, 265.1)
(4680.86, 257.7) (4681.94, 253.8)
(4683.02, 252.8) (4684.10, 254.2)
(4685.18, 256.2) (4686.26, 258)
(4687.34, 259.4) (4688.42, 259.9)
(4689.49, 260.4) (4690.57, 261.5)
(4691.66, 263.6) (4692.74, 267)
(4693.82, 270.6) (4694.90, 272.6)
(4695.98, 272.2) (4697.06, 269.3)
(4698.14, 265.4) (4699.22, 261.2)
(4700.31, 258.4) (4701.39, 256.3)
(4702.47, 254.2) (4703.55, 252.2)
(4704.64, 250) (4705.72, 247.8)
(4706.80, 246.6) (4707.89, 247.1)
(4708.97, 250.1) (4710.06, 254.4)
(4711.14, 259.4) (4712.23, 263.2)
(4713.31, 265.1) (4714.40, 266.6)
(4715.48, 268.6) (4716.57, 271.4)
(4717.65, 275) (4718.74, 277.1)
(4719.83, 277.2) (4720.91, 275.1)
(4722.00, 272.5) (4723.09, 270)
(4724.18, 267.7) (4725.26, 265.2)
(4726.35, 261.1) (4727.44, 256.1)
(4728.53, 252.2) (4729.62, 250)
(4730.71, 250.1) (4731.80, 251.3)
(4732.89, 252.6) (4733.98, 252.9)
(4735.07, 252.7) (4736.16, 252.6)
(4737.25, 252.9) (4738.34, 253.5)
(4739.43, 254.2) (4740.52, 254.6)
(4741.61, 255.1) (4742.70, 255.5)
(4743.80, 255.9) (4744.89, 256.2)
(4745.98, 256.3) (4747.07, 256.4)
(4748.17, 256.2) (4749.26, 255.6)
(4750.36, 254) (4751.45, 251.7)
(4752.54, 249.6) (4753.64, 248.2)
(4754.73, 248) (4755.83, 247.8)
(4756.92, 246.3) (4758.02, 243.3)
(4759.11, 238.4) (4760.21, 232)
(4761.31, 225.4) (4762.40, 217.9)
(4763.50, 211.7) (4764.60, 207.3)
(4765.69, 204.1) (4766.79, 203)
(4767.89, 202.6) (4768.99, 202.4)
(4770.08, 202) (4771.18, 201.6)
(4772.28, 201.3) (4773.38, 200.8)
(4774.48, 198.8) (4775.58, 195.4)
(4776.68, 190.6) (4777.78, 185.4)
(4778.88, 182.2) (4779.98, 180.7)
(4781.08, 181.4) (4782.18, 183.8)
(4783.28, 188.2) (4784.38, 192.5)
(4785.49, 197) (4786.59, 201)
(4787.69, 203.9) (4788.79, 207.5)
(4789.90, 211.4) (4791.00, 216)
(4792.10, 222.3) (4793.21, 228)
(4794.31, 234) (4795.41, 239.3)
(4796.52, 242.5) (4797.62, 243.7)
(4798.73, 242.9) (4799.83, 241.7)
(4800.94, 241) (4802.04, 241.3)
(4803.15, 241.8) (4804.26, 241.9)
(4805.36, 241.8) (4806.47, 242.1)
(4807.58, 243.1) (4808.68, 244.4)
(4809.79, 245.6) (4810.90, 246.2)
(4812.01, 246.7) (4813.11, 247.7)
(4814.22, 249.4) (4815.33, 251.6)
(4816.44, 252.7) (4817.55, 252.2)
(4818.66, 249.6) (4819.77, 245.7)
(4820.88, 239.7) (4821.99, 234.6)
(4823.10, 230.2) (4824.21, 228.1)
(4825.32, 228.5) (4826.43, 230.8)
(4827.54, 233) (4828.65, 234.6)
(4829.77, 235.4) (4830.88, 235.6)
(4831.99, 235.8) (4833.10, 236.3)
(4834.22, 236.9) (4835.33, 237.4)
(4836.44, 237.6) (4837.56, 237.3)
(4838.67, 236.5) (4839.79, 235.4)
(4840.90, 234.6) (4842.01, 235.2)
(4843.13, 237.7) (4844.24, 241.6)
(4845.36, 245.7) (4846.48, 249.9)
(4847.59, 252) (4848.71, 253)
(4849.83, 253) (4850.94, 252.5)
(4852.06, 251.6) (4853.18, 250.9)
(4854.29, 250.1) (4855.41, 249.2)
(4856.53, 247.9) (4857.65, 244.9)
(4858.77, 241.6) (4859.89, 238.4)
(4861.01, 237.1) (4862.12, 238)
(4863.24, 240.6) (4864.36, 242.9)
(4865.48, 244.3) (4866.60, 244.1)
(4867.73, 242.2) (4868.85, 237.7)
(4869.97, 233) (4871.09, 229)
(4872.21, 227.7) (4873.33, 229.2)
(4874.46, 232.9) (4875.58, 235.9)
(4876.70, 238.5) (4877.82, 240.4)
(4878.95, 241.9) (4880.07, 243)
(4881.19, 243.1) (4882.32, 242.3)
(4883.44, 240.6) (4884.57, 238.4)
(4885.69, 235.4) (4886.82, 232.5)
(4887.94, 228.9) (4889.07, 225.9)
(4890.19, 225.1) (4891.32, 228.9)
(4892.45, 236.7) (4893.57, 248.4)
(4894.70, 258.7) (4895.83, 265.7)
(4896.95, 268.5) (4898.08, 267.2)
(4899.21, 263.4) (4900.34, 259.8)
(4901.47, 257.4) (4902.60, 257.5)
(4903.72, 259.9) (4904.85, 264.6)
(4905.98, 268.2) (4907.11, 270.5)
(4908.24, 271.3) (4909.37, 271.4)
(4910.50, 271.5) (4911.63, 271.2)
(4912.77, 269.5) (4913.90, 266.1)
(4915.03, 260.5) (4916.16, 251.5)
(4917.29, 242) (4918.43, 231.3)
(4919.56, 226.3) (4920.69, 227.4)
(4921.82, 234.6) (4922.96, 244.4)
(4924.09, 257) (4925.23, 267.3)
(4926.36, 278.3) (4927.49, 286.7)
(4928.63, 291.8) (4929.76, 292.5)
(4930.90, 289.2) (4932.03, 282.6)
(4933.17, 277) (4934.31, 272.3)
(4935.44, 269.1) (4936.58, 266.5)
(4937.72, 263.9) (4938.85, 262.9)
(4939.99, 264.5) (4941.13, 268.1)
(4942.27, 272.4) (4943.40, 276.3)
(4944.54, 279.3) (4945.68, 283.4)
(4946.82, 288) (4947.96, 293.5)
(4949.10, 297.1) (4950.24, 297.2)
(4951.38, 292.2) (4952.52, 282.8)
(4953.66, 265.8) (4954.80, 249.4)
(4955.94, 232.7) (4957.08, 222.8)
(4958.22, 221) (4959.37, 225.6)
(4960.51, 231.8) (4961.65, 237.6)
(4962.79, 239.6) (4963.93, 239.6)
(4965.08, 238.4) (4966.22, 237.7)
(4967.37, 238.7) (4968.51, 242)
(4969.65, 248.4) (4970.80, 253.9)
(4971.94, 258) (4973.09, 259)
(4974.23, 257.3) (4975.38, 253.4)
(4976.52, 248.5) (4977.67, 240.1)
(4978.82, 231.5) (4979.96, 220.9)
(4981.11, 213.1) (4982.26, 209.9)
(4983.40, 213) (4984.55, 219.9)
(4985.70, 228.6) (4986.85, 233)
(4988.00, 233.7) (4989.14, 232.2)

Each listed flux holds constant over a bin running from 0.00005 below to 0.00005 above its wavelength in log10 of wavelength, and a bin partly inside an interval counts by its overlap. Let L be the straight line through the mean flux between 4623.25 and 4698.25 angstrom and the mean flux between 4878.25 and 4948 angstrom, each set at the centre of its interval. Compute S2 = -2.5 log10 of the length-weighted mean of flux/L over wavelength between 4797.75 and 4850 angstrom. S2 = 0.09 mag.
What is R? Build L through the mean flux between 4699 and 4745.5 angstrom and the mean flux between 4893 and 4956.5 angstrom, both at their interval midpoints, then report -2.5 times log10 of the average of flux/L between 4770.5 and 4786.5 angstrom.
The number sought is 0.33 mag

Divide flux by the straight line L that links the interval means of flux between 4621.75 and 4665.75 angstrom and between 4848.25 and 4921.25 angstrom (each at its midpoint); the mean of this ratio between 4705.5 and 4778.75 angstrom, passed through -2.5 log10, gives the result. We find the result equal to 0.066 mag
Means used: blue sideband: 266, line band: 243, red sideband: 247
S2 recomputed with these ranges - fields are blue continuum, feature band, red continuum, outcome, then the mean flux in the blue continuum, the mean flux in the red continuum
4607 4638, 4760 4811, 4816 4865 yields 0.16 mag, 277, 241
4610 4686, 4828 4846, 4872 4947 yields 0.10 mag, 268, 257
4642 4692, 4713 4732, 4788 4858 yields -0.04 mag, 263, 240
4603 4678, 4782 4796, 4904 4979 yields 0.25 mag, 269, 260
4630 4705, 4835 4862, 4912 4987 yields 0.06 mag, 263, 255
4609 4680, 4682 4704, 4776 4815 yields -0.03 mag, 269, 223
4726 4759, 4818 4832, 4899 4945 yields 0.10 mag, 253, 265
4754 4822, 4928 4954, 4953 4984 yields -0.18 mag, 223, 238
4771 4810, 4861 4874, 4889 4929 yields 0.03 mag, 216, 257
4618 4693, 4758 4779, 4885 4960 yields 0.26 mag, 266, 261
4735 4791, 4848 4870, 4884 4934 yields 0.00 mag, 223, 257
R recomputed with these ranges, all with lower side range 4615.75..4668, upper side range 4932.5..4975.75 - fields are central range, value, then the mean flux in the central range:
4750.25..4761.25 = 0.08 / 245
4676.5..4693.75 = 0.02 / 262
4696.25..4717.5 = 0.03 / 259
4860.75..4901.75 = 0.08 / 242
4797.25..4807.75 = 0.09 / 242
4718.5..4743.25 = 0.03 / 259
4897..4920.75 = 0.01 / 259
